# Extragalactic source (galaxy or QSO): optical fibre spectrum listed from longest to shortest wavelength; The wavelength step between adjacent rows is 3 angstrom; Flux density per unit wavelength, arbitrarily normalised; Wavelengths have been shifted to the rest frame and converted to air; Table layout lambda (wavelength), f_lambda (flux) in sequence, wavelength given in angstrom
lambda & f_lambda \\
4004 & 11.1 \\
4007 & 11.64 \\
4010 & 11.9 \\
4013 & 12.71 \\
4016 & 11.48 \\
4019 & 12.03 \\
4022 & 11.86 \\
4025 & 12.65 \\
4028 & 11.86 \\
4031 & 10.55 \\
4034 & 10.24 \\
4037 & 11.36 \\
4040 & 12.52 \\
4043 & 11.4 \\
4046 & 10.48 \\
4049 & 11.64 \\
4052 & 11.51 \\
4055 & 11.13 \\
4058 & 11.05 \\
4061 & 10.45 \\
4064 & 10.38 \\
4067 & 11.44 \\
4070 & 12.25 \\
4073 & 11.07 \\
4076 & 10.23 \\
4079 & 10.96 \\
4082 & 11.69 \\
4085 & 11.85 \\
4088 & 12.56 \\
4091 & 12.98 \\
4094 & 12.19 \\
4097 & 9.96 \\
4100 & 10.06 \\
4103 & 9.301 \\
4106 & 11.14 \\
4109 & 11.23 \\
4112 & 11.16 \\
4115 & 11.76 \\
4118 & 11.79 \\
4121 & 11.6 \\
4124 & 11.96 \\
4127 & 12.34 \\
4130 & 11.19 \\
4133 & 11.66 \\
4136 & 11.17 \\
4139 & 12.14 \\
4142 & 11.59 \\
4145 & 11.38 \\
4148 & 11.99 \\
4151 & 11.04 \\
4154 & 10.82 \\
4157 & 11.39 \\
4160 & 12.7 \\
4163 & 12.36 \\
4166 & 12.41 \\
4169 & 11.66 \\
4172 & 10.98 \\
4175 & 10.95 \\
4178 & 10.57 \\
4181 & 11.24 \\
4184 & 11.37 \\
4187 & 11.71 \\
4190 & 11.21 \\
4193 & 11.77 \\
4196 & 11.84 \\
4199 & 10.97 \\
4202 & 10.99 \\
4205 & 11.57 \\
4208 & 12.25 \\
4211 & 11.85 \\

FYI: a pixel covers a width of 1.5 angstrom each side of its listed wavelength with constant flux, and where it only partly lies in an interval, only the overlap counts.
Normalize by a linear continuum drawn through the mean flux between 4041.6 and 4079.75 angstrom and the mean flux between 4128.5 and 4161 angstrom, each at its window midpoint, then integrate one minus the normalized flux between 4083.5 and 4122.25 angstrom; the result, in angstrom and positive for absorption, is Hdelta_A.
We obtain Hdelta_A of -0.2 angstrom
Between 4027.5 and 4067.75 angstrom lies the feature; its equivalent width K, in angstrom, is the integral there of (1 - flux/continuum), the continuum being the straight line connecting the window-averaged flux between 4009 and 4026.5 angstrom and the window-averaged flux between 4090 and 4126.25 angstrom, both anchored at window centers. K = 2.4 angstrom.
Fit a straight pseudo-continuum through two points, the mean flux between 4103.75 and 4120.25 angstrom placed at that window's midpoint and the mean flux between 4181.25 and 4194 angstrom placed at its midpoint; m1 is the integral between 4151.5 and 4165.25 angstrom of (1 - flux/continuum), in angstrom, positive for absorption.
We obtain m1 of -0.4 angstrom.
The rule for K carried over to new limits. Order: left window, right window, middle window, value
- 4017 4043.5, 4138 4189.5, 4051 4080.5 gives 1.41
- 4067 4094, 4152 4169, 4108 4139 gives 0.49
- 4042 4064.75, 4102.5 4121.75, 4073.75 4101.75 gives -0.57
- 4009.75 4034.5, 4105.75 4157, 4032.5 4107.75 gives 2.96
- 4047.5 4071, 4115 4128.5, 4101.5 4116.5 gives 1.08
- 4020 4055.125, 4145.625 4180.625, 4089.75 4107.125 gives 0.88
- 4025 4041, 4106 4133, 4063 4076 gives 0.32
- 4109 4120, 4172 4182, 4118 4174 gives -2.34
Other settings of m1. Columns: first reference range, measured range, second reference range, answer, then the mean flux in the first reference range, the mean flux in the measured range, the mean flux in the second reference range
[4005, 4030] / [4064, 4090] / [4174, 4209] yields 0.64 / 12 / 11.5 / 11.4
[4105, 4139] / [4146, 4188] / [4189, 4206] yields -0.16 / 11.6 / 11.5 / 11.4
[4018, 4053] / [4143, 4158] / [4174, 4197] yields 0.05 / 11.5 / 11.3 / 11.3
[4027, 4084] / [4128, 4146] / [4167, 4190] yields -0.54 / 11.2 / 11.5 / 11.2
